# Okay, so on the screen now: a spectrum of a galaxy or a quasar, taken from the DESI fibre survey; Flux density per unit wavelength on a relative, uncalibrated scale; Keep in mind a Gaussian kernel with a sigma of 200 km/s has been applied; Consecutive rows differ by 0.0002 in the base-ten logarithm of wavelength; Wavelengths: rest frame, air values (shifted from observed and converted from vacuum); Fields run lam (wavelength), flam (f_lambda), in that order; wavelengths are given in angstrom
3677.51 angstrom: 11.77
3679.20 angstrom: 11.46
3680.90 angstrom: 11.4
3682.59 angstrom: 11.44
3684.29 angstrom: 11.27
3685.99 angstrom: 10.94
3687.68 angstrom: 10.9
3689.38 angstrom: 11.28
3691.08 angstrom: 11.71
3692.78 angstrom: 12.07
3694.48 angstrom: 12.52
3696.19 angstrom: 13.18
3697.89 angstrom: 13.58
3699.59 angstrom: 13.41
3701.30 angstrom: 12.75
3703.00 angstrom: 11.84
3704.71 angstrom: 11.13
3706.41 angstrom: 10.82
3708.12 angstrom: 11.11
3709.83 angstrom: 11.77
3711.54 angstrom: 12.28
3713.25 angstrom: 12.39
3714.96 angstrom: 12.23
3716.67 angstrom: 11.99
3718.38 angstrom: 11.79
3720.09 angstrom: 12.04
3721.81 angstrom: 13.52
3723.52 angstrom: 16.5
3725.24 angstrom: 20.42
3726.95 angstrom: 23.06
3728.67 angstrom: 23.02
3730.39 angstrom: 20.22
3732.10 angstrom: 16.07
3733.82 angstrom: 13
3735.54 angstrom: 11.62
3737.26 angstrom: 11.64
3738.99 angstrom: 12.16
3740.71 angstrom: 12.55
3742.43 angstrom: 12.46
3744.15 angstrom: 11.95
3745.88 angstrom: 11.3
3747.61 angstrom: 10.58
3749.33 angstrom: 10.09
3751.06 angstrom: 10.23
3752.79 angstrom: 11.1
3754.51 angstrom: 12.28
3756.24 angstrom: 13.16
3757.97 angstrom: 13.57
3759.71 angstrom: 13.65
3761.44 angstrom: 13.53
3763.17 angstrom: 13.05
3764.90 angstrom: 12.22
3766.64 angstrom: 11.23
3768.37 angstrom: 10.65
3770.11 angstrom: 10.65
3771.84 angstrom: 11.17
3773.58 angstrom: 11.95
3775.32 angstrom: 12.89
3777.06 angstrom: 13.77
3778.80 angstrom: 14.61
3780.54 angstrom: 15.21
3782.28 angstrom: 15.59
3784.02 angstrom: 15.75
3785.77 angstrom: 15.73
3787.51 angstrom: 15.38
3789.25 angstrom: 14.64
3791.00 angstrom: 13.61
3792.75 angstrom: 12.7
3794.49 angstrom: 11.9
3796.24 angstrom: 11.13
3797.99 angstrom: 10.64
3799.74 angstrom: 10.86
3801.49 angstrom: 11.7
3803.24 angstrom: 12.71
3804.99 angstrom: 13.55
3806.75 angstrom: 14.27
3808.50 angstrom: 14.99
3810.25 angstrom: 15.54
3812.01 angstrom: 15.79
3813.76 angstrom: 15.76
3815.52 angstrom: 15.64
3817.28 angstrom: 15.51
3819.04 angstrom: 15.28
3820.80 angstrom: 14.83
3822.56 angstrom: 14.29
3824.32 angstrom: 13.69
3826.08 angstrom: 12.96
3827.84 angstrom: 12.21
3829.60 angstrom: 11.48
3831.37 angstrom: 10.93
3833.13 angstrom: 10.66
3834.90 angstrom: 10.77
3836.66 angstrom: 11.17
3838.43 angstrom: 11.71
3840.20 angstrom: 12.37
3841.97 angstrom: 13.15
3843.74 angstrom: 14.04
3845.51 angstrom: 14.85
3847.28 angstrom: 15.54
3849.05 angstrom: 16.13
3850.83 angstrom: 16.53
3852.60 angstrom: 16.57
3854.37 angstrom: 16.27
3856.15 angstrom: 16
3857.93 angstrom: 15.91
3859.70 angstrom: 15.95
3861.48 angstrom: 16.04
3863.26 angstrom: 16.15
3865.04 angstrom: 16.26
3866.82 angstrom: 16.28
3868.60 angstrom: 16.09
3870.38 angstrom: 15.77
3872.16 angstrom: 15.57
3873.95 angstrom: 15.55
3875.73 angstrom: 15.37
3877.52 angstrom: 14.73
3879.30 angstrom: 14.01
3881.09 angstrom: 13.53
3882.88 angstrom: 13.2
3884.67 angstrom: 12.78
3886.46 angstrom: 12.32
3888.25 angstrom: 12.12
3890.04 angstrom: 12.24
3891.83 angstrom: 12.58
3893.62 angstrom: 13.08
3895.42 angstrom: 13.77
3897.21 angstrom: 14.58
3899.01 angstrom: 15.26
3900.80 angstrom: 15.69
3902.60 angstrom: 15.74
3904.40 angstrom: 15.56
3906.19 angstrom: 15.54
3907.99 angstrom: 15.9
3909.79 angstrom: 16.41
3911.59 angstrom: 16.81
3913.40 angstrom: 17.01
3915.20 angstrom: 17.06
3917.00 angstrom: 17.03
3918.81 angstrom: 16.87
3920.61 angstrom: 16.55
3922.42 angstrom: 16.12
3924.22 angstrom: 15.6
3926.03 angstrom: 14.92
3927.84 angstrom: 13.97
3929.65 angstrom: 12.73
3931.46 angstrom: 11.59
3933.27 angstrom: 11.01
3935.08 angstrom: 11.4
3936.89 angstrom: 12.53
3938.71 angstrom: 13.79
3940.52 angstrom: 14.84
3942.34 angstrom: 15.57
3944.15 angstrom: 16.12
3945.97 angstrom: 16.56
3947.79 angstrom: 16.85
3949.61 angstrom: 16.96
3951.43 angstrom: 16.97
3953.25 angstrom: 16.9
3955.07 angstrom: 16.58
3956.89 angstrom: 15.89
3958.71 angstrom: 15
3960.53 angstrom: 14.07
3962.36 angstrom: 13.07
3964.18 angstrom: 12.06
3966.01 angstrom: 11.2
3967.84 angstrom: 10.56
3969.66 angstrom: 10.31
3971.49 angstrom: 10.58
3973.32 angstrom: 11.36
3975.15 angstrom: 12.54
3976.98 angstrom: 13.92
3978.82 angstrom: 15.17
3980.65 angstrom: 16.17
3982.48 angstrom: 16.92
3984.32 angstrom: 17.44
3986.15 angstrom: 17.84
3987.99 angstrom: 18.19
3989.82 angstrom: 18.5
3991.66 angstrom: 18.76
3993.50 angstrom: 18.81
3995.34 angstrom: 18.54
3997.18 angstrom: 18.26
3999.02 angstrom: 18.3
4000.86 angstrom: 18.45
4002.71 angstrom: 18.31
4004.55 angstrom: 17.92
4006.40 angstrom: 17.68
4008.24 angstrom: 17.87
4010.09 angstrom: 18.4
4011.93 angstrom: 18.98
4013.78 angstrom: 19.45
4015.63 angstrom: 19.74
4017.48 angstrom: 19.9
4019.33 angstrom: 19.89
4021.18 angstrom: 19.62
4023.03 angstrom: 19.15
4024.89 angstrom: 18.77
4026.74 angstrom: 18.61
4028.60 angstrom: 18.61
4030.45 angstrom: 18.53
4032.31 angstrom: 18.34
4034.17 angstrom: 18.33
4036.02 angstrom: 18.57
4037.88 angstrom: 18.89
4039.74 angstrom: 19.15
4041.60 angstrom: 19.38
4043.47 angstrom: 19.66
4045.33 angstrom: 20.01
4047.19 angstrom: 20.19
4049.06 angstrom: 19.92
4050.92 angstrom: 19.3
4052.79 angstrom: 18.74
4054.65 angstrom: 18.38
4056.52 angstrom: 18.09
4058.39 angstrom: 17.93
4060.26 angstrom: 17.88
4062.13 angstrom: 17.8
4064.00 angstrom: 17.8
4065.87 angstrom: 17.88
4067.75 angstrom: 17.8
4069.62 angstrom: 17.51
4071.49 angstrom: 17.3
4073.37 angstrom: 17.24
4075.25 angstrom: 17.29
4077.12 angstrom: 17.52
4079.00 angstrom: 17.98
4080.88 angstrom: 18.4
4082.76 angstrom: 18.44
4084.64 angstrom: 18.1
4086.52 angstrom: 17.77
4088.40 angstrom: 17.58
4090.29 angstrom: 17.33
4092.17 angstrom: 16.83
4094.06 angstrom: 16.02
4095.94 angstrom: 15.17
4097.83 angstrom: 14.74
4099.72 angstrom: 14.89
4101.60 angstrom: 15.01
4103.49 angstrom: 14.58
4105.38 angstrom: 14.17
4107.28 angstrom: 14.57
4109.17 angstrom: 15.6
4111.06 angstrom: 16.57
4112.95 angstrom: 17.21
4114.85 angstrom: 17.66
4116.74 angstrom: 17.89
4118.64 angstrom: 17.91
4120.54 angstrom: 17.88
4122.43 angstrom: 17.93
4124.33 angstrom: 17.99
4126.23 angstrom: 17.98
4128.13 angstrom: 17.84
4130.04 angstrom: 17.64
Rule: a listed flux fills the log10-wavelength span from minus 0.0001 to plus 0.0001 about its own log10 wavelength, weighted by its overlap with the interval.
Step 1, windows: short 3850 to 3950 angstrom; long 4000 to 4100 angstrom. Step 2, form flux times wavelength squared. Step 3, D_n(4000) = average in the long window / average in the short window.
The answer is 1.31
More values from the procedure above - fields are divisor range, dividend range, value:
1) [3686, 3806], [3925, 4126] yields 1.49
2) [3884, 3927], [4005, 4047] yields 1.34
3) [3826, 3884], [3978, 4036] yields 1.38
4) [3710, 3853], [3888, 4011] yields 1.24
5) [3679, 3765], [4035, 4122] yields 1.62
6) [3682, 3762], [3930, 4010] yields 1.35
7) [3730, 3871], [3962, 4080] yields 1.44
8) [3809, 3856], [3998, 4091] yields 1.47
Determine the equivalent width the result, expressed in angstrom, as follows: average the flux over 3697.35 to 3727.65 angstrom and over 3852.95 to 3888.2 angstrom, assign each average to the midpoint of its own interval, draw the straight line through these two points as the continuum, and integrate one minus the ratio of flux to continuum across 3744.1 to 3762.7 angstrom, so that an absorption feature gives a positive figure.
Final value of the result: 2.5 angstrom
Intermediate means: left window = 13.4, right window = 15.1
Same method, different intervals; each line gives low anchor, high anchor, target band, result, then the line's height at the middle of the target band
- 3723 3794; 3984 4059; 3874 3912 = 4.6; 16.3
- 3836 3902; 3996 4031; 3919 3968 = 6.5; 16.7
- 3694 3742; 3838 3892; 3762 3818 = 3.3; 14.3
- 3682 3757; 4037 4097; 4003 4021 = -1.7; 17.3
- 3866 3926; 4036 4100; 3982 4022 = -4.1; 16.8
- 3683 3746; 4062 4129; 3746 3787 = 3.3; 13.8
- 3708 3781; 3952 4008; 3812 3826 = -0.9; 14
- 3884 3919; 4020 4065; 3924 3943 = 2.9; 15.8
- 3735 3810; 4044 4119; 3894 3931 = -2.0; 14.8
